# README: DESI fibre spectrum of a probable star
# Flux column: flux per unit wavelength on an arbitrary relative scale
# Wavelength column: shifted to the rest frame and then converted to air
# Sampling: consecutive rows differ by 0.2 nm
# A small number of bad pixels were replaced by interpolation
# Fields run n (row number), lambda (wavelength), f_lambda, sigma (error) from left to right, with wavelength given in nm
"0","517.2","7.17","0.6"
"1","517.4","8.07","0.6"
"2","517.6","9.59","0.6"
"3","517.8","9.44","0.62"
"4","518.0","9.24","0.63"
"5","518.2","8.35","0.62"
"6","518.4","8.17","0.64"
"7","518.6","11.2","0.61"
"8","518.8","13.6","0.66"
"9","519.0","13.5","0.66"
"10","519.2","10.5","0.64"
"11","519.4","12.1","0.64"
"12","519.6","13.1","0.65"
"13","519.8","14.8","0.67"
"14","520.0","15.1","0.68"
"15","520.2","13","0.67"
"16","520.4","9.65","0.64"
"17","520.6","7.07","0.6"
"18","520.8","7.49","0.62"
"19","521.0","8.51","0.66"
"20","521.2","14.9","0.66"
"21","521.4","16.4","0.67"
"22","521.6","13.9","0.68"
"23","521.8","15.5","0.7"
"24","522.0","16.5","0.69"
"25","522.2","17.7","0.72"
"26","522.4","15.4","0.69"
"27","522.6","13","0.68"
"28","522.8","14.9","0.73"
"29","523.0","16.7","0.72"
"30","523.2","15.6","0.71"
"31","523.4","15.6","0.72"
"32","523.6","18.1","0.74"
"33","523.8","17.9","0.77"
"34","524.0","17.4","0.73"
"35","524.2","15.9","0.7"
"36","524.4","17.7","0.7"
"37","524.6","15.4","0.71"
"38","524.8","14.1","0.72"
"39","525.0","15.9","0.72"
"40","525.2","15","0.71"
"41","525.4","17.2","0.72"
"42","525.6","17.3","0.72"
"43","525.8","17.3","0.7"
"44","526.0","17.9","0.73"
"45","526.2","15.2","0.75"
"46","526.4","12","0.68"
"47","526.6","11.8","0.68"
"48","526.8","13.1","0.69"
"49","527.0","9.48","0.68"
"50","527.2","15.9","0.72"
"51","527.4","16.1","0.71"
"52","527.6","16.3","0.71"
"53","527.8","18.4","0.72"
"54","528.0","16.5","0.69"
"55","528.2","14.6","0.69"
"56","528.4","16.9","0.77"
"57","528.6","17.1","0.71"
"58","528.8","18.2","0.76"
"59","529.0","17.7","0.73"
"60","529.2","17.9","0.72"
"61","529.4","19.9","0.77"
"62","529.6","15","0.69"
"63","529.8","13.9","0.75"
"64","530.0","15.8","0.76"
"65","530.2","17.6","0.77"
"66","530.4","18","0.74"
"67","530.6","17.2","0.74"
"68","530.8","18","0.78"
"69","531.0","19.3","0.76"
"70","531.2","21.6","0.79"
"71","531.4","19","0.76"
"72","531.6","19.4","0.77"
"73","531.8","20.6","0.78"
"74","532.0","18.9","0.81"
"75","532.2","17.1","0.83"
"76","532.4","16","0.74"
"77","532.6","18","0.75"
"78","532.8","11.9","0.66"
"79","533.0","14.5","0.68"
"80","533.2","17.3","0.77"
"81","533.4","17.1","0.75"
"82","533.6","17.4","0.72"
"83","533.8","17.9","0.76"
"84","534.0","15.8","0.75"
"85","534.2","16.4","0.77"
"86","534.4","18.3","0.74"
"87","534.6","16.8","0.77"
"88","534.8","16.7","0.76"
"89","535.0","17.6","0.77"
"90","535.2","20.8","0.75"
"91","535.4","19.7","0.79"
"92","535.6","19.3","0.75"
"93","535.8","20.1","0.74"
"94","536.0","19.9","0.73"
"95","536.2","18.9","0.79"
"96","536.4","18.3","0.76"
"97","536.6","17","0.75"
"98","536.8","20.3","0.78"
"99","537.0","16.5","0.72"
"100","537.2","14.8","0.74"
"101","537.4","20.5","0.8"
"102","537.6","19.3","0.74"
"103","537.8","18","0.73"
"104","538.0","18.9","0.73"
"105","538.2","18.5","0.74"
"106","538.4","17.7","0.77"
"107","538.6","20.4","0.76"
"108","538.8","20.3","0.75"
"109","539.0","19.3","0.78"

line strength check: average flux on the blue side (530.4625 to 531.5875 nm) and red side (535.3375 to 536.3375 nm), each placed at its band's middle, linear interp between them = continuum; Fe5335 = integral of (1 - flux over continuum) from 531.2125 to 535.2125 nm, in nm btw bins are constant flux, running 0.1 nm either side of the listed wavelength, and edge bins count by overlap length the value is 0.385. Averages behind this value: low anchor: 19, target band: 17.4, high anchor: 19.5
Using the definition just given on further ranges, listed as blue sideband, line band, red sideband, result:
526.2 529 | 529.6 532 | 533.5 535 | -0.30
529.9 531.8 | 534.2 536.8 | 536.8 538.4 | -0.04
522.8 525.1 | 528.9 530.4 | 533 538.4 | 0.02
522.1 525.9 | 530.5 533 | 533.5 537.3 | -0.07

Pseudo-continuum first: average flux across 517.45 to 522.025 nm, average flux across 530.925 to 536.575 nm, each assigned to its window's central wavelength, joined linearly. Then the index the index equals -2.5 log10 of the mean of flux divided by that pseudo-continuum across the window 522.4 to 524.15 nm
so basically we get -0.21 mag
